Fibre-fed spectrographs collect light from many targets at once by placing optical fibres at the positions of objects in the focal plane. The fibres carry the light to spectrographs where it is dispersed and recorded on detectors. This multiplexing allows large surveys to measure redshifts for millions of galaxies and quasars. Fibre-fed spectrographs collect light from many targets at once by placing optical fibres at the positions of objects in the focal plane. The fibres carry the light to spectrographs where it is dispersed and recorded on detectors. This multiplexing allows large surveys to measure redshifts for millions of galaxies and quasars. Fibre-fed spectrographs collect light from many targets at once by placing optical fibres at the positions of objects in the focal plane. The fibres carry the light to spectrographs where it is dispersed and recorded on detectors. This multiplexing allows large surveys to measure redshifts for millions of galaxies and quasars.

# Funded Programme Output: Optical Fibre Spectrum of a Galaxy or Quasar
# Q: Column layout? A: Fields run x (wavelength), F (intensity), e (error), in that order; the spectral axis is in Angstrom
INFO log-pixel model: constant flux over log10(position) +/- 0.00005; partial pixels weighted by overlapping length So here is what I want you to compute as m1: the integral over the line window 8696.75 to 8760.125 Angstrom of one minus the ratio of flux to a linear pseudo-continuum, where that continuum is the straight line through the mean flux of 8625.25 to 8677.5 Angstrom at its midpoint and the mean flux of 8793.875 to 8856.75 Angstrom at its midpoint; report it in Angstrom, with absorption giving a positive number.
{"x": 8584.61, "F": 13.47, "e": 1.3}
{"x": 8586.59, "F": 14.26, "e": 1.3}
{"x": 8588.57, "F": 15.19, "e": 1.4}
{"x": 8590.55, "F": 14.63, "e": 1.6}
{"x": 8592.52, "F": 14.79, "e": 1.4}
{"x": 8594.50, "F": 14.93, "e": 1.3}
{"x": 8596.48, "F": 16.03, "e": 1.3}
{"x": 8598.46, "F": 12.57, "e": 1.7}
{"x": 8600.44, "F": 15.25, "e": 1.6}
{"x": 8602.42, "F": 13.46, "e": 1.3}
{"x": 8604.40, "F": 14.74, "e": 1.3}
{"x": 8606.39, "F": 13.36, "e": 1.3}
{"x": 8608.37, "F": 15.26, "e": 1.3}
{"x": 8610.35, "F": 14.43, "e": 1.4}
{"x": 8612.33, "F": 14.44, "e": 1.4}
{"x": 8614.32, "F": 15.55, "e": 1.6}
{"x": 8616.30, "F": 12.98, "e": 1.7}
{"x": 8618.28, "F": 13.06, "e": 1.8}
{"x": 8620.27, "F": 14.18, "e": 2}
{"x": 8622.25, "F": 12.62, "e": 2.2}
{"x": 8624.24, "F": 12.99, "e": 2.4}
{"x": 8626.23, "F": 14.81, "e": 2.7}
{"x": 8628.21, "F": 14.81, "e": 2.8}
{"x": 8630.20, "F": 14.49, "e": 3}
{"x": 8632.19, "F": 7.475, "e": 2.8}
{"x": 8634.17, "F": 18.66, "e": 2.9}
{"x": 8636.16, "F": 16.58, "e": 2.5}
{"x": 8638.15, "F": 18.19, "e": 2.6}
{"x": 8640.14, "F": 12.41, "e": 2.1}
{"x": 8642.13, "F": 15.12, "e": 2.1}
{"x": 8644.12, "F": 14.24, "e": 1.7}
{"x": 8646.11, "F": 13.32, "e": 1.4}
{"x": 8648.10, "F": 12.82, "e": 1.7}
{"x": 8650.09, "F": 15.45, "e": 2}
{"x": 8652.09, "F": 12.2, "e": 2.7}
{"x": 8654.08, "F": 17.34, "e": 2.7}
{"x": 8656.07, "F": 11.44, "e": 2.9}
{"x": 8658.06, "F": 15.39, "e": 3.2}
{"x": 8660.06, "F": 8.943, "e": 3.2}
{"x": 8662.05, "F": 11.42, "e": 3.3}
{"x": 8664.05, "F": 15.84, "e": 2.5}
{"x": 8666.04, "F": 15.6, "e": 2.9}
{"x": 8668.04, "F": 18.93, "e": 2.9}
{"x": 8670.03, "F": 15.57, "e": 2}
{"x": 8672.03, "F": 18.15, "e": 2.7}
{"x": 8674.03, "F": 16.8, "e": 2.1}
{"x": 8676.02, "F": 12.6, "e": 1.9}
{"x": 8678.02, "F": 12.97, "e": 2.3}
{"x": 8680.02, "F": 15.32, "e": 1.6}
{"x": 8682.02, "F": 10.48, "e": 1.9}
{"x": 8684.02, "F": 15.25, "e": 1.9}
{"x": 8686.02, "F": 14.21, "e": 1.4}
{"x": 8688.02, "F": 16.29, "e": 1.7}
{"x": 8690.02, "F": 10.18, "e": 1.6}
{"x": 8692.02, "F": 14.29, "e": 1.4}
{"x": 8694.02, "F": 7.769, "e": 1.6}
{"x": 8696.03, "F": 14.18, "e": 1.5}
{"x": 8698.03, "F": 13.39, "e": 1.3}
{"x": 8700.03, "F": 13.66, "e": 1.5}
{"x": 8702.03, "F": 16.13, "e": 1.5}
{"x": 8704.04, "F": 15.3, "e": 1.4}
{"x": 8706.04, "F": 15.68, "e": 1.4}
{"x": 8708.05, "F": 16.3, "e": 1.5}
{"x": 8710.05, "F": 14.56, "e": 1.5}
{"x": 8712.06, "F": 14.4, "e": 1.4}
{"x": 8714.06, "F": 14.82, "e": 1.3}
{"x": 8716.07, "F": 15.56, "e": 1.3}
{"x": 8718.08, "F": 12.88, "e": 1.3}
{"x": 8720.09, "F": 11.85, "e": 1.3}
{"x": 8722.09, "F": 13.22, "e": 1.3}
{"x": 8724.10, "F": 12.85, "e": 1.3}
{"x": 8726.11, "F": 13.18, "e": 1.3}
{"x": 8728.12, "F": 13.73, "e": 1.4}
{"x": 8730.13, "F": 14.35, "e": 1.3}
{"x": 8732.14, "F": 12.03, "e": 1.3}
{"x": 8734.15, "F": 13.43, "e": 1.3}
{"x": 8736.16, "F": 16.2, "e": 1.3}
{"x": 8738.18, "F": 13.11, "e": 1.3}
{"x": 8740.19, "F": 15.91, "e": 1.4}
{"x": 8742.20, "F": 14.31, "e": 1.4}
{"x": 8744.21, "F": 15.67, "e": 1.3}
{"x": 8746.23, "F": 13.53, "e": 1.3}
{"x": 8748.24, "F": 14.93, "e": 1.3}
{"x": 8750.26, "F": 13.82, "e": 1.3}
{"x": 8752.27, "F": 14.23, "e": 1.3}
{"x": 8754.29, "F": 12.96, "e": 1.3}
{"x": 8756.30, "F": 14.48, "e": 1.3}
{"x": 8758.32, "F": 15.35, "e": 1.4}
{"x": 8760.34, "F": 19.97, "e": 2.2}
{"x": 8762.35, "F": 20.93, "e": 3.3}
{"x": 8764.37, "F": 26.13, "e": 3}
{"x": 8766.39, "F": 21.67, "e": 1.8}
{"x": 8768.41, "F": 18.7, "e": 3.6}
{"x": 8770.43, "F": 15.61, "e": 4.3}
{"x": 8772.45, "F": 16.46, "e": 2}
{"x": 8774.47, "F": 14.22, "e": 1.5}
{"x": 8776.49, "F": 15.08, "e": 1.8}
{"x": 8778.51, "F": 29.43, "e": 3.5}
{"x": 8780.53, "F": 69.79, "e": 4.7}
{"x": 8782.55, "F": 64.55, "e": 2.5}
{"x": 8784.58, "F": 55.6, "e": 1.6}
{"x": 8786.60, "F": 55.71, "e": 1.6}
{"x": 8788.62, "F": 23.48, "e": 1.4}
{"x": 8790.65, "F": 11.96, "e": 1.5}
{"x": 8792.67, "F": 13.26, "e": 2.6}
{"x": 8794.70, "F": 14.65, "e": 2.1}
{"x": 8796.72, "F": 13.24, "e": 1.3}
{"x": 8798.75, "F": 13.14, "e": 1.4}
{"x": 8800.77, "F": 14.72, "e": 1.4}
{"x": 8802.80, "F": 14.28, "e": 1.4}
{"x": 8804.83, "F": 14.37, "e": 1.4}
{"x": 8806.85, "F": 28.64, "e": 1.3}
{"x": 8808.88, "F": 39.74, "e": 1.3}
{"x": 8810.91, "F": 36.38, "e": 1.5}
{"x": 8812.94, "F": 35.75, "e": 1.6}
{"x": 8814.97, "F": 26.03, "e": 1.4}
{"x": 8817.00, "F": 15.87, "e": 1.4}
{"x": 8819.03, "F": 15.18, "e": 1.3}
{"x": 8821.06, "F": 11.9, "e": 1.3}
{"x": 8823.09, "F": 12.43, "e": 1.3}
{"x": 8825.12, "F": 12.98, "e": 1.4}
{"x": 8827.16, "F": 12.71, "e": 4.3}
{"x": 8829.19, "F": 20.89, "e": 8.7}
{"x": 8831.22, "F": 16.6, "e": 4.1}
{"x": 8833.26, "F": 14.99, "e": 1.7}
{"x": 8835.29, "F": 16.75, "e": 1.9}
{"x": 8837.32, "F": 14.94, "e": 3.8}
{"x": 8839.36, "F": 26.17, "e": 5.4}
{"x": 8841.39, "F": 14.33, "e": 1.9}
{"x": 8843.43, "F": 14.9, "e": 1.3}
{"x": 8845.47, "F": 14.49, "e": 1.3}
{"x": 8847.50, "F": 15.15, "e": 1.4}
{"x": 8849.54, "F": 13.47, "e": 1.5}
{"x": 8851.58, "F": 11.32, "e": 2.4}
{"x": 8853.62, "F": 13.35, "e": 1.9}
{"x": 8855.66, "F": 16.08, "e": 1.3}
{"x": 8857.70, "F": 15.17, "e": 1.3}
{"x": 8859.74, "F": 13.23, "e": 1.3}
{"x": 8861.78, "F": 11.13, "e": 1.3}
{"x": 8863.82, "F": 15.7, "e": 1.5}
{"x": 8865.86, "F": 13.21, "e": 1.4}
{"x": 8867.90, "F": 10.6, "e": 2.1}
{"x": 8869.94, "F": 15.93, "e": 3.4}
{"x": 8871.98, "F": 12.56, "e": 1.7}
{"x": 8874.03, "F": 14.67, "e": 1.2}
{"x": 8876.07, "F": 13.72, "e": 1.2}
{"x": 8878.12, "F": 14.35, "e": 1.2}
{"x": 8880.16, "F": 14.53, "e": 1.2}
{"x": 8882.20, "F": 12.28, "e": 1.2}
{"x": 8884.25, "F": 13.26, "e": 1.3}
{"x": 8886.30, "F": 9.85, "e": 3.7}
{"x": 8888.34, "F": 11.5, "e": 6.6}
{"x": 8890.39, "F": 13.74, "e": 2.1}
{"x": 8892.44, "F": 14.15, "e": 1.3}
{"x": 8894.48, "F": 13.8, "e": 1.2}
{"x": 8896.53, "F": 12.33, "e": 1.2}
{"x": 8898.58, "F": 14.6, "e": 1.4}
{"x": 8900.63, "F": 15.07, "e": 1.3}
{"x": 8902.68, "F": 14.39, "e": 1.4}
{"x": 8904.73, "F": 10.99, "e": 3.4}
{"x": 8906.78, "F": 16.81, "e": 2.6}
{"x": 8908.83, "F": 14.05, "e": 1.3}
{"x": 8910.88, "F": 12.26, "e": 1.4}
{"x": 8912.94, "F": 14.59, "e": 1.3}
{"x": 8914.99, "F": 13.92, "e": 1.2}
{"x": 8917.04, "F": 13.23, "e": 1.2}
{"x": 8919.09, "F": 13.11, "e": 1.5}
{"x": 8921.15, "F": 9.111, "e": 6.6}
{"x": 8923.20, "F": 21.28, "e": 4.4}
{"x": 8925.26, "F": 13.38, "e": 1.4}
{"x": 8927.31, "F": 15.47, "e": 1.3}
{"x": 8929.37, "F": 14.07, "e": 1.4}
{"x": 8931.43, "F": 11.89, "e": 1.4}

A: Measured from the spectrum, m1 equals 6.77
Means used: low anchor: 14.5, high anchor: 17.9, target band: 14.3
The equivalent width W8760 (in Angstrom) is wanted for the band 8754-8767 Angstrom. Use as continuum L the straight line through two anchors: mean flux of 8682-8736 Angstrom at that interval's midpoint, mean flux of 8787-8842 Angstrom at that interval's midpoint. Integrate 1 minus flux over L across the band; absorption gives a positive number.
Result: -2.03 Angstrom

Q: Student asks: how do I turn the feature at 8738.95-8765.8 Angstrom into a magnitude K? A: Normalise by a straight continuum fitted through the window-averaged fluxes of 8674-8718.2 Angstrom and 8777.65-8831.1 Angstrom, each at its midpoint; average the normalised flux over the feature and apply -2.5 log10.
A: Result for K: 0.230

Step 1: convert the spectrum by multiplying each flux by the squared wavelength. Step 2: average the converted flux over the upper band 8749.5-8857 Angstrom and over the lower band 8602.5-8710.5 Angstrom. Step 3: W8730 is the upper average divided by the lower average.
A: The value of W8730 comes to 1.5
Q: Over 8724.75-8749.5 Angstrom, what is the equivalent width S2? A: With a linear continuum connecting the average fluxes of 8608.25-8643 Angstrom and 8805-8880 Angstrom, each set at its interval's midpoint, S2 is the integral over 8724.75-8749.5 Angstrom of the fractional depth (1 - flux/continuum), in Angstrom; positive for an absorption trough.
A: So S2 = 2.5 Angstrom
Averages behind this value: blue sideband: 14.3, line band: 14.2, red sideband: 17.2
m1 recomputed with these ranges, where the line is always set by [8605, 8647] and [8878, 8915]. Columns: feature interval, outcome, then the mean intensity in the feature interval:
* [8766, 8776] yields -2.25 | 16.9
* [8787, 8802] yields -3.06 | 16.6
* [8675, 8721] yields 0.65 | 13.8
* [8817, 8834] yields -1.37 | 14.8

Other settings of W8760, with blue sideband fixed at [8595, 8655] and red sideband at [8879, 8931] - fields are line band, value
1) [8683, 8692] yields 0.1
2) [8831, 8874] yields -3.0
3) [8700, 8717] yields -1.4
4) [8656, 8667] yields 0.8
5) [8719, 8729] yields 0.8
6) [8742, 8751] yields -0.3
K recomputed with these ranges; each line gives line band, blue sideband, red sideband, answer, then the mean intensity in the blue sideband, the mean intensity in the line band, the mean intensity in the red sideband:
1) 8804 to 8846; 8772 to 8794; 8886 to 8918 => 0.328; 33.8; 19.9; 13.5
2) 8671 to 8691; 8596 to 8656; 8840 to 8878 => -0.004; 14.2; 14.2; 14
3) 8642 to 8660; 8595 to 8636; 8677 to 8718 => 0.019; 14.1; 13.8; 14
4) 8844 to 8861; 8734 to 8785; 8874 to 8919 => 0.159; 21.9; 14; 13.5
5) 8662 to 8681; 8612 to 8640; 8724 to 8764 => -0.070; 14.3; 15.5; 15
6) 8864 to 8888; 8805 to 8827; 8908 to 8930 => 0.315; 22.7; 13.2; 14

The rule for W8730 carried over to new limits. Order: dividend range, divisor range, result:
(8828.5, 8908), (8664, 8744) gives 1.04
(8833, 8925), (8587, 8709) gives 1.04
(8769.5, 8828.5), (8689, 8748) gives 1.81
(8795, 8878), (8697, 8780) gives 1.08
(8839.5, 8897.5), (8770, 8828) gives 0.56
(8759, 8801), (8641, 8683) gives 1.89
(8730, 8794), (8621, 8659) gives 1.60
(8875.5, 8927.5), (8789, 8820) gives 0.68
